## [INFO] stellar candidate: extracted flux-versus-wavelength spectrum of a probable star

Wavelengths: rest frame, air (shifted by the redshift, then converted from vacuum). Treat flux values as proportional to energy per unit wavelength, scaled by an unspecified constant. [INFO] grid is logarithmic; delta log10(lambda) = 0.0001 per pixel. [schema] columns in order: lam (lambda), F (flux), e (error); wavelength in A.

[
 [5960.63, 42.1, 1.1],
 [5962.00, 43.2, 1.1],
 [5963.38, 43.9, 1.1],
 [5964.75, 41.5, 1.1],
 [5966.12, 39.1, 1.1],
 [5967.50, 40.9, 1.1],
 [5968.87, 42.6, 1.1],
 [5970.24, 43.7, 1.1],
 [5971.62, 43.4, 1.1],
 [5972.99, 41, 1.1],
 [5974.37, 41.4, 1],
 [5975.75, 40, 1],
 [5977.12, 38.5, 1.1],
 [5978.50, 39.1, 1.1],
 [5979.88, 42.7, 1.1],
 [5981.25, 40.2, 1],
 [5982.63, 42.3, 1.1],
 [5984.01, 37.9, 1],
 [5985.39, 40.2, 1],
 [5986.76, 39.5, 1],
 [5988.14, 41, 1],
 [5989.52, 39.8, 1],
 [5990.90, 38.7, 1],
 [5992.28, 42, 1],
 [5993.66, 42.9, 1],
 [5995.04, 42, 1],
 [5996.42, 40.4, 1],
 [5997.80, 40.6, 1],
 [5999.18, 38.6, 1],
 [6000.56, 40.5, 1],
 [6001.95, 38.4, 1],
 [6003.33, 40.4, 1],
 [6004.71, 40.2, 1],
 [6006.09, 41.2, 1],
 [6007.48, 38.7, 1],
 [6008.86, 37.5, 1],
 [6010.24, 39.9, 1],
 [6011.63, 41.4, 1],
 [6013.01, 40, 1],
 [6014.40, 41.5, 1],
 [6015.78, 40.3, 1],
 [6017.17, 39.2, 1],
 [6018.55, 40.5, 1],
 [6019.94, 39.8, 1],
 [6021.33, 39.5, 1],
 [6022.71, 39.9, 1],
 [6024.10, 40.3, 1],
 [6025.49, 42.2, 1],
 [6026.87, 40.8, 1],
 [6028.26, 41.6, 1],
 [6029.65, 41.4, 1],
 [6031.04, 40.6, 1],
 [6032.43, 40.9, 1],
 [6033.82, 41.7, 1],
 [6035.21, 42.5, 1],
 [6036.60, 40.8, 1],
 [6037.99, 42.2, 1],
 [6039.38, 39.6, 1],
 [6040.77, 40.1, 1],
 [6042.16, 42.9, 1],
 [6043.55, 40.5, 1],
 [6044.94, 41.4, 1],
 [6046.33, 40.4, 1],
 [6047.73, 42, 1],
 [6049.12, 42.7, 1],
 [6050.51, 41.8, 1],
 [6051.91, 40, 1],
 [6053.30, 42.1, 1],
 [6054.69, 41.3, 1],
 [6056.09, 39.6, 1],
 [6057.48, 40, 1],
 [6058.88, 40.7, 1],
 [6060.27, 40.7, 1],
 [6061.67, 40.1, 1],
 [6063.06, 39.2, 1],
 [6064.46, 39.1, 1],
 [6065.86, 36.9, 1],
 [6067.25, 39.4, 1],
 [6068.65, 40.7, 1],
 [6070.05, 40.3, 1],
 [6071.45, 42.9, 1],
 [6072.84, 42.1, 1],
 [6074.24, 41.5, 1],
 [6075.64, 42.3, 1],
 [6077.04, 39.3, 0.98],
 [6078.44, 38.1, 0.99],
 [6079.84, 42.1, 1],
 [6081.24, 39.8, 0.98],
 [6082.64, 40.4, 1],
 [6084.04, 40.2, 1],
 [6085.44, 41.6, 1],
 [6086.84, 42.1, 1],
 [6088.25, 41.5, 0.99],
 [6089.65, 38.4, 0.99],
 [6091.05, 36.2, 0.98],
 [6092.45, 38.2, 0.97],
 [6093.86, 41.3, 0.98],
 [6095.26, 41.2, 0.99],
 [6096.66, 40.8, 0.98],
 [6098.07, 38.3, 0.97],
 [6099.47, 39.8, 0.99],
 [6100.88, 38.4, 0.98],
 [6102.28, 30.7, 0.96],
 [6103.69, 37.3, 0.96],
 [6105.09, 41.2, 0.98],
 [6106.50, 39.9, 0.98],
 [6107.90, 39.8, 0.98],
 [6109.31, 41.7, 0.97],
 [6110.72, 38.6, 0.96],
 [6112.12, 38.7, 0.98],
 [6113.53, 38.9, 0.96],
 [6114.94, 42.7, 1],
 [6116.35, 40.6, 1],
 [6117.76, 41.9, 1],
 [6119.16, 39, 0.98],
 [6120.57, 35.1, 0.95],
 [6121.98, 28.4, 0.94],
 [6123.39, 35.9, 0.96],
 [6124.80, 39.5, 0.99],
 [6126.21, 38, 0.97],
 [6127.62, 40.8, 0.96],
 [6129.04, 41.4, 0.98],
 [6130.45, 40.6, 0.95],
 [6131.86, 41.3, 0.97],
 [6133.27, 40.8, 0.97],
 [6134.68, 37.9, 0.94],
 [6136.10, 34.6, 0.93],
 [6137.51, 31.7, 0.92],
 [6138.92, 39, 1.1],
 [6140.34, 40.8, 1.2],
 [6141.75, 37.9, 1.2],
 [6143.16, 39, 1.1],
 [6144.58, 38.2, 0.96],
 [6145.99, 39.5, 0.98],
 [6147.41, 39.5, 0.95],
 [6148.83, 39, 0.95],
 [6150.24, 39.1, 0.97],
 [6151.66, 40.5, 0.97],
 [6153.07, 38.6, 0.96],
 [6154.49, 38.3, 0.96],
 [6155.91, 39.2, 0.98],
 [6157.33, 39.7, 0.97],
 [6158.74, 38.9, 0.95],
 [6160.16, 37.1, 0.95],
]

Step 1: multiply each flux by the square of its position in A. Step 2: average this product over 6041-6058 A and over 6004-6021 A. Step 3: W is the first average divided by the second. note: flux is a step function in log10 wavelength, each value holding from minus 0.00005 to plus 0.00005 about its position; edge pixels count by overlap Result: 1.0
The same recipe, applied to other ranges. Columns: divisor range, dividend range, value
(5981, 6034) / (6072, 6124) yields 1.00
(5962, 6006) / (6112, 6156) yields 0.99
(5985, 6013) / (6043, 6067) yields 1.03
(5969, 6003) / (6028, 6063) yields 1.03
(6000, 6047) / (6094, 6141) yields 0.98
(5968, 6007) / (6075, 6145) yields 1.00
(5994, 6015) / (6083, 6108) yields 1.01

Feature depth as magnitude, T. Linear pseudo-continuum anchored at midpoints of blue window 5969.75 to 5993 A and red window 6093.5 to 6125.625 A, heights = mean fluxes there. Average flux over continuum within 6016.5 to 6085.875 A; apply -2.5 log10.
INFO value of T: -0.03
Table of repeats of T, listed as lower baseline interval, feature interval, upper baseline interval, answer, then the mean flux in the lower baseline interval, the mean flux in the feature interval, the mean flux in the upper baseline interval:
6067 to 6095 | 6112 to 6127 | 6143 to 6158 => 0.05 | 40.4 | 38.1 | 39.1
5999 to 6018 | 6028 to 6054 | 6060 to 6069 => -0.05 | 39.9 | 41.3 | 39.3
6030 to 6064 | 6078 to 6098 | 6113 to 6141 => -0.01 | 41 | 40.1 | 38.4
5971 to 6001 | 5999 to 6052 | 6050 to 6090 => 0.00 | 40.6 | 40.6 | 40.5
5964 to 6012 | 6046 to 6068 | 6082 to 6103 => -0.02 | 40.5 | 40.4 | 39.3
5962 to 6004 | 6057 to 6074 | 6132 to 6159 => -0.01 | 40.8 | 40.2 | 38.6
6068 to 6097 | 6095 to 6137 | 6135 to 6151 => 0.01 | 40.5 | 38.7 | 38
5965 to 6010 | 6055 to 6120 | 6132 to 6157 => -0.02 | 40.5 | 39.9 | 38.5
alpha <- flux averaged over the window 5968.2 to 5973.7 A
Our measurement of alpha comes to 42.7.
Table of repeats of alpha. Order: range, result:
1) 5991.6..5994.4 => 42.4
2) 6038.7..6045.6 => 40.9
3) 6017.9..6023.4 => 39.9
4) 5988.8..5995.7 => 41.1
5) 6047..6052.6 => 41.6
